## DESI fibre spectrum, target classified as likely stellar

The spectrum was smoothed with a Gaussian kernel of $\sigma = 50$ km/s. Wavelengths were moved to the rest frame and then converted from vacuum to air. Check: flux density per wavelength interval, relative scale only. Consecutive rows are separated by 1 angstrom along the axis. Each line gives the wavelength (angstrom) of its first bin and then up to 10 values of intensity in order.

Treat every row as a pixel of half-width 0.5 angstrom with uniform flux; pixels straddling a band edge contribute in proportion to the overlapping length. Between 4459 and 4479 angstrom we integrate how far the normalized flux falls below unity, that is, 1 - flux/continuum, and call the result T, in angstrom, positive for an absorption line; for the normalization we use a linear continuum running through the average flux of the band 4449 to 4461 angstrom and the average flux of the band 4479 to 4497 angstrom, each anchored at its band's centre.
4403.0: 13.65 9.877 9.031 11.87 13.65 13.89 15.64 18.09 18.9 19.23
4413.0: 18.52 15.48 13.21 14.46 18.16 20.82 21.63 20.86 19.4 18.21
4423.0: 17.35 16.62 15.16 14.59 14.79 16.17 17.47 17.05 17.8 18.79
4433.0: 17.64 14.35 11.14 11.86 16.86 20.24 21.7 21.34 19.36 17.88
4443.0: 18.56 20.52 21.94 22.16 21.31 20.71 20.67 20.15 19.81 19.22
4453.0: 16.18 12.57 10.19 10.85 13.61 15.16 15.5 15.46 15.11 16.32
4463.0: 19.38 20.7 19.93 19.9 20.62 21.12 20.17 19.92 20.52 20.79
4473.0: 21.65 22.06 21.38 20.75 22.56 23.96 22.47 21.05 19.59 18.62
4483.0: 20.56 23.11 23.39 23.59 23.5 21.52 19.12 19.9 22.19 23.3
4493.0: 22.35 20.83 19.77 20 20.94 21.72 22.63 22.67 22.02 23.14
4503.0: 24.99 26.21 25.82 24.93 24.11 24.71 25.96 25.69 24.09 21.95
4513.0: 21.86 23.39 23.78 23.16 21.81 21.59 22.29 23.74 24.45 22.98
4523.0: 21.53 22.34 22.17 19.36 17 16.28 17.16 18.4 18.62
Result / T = -2.2 angstrom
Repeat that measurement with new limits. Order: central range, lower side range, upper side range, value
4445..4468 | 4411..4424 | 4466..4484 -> 2.7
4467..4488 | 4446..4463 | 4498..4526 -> -2.3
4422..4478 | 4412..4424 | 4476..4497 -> 4.3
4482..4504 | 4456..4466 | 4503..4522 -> -0.9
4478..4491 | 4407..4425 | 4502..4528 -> -0.1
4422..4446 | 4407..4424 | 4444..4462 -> -0.1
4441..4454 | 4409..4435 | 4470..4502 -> -0.5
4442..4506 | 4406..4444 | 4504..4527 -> 0.6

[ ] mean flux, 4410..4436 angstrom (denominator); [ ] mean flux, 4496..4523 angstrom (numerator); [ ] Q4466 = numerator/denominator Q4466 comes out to 1.37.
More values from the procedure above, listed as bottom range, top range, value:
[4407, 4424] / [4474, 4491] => 1.23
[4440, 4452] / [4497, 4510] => 1.18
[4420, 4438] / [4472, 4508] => 1.35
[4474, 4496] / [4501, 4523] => 1.10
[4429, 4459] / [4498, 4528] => 1.31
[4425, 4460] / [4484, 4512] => 1.33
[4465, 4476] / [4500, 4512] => 1.18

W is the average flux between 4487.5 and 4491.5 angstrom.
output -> 20.7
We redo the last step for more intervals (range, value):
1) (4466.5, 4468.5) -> 20.9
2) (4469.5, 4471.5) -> 20.2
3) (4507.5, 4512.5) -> 24.5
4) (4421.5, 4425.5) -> 16.8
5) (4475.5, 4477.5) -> 21.7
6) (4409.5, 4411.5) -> 18.5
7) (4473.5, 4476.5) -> 21.4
